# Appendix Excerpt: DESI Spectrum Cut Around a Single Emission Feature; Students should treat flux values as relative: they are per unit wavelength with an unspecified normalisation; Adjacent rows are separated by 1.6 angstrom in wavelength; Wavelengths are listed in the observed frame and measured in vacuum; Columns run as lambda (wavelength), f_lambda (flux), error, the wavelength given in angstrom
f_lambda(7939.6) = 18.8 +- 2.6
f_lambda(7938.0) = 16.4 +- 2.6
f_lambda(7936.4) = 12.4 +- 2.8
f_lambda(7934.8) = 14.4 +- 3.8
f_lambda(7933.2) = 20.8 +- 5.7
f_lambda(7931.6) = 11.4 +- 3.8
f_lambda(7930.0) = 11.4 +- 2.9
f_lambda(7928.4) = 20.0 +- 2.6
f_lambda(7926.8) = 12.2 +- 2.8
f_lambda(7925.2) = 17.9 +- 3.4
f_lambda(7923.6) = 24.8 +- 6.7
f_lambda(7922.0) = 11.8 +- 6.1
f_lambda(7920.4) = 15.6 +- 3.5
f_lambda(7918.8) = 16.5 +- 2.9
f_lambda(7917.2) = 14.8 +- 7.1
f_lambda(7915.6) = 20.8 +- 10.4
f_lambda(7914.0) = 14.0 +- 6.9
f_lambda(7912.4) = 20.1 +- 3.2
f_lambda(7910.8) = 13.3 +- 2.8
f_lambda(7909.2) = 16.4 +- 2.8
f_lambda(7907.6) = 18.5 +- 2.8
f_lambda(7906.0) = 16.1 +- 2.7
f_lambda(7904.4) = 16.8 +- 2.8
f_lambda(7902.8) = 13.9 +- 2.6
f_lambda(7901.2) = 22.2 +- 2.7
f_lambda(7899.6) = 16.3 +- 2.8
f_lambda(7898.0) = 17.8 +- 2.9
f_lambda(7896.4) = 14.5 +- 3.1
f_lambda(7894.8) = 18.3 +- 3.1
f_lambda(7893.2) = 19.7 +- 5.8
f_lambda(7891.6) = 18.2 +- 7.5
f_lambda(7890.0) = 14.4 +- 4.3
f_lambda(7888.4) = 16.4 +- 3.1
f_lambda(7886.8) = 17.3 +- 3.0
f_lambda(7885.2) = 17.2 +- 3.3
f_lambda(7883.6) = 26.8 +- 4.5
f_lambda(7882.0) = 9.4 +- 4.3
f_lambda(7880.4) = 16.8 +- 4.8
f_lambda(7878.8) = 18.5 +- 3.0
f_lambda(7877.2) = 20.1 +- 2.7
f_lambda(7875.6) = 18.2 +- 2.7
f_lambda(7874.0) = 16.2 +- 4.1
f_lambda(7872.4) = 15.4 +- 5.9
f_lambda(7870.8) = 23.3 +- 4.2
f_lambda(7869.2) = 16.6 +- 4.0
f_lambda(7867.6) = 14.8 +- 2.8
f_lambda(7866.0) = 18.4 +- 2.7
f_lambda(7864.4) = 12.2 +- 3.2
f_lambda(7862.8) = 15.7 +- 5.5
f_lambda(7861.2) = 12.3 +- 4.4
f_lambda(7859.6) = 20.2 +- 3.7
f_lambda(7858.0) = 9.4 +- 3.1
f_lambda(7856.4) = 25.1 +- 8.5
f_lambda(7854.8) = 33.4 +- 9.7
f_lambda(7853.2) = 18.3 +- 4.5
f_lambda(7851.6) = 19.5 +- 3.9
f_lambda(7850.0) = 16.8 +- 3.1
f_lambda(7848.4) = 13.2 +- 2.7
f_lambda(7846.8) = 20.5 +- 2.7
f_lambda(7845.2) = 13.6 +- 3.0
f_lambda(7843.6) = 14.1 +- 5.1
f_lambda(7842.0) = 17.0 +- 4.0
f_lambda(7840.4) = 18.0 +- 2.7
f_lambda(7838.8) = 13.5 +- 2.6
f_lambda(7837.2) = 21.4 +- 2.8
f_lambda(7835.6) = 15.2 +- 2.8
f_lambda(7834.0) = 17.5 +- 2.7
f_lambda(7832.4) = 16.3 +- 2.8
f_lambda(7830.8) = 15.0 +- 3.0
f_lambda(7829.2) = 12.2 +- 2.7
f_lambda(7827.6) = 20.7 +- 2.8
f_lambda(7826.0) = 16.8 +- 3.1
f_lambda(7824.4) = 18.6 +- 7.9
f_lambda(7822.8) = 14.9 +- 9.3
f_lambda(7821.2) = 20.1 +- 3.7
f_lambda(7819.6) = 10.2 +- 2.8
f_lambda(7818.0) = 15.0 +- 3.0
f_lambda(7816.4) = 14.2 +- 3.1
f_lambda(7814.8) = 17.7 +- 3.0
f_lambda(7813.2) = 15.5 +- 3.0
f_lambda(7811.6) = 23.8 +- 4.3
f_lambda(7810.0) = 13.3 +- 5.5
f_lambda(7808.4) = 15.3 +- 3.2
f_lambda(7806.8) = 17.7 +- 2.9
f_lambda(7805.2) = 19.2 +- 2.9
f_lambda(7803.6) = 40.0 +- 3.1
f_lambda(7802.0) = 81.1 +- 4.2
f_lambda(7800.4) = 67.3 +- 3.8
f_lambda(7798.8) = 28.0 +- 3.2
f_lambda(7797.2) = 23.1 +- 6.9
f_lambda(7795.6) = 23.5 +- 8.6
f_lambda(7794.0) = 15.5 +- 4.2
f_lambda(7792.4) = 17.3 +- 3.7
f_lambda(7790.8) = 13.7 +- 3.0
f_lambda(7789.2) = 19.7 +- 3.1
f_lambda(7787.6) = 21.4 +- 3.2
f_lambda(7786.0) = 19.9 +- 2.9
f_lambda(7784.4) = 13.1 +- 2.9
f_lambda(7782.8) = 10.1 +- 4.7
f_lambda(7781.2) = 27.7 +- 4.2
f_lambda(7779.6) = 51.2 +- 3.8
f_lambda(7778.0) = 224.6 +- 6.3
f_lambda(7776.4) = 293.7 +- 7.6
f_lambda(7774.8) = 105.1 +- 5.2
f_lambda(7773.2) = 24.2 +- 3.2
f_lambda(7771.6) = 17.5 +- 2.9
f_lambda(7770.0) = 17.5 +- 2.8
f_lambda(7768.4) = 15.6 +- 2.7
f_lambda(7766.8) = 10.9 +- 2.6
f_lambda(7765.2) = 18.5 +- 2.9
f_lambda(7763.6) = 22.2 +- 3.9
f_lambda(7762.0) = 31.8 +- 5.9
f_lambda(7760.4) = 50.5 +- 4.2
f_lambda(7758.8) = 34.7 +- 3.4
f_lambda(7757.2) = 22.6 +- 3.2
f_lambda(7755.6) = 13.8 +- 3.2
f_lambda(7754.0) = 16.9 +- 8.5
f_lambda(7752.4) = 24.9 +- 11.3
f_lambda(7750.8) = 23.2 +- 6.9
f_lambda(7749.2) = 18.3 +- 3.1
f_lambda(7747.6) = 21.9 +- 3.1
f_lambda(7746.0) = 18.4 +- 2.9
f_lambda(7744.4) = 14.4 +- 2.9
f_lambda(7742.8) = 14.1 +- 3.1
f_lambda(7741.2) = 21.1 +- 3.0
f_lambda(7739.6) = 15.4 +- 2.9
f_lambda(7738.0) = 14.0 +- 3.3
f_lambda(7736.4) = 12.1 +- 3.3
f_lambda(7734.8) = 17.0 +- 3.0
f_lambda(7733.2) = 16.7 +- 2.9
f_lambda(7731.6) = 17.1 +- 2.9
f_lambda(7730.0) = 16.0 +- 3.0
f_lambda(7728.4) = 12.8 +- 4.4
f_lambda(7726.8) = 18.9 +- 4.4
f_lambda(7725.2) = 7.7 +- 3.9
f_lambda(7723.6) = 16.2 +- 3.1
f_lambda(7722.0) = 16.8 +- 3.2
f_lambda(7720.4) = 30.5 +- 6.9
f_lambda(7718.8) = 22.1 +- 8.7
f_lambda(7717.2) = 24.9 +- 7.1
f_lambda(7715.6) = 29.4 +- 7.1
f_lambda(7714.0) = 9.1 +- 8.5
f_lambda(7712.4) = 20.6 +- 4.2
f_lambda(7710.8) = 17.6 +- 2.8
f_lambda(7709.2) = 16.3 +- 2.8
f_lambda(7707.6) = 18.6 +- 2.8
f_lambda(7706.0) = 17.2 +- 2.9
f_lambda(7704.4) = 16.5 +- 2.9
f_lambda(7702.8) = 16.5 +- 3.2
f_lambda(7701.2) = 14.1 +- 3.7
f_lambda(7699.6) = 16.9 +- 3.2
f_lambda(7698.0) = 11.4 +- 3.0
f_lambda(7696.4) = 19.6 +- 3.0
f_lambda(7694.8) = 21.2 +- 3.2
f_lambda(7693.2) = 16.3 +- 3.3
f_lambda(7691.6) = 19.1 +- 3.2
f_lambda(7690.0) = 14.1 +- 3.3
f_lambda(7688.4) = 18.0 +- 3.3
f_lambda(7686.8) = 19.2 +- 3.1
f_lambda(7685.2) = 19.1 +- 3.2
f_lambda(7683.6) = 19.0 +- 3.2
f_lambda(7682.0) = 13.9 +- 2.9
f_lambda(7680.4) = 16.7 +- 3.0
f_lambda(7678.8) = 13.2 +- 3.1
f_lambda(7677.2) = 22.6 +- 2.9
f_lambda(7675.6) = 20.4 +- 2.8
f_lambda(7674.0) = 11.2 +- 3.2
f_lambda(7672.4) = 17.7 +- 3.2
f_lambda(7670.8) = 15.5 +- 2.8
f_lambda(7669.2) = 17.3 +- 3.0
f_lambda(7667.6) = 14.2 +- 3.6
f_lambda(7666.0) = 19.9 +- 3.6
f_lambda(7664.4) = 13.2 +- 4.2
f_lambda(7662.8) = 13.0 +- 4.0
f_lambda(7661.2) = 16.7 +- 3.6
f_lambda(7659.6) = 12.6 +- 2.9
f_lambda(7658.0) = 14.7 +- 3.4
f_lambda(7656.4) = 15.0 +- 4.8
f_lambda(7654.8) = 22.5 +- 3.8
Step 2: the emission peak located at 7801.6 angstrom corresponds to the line [N II] 6583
